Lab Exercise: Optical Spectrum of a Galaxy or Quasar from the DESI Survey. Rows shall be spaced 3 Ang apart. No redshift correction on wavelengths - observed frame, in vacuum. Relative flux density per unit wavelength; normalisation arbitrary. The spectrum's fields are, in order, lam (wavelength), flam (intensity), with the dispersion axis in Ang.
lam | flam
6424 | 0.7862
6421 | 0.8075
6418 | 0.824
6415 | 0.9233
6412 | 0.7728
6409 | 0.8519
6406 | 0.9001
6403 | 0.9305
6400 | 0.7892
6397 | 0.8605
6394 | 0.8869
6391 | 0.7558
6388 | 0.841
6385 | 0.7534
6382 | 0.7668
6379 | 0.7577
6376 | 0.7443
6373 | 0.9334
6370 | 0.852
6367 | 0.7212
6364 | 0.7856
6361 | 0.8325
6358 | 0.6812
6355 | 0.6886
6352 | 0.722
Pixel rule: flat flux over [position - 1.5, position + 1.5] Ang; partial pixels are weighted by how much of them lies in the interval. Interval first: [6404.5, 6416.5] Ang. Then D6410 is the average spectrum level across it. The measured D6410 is 0.862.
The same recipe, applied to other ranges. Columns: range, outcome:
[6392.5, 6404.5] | 0.867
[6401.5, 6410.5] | 0.894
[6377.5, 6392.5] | 0.775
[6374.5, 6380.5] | 0.751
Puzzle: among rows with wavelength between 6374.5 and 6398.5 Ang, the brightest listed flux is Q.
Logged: 0.8869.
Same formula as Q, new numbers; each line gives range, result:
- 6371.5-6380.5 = 0.9334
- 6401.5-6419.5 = 0.9305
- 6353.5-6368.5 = 0.8325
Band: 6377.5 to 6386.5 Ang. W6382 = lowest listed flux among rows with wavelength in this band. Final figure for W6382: 0.7534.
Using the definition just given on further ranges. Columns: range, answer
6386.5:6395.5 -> 0.7558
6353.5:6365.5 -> 0.6812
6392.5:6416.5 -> 0.7728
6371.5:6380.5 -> 0.7443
